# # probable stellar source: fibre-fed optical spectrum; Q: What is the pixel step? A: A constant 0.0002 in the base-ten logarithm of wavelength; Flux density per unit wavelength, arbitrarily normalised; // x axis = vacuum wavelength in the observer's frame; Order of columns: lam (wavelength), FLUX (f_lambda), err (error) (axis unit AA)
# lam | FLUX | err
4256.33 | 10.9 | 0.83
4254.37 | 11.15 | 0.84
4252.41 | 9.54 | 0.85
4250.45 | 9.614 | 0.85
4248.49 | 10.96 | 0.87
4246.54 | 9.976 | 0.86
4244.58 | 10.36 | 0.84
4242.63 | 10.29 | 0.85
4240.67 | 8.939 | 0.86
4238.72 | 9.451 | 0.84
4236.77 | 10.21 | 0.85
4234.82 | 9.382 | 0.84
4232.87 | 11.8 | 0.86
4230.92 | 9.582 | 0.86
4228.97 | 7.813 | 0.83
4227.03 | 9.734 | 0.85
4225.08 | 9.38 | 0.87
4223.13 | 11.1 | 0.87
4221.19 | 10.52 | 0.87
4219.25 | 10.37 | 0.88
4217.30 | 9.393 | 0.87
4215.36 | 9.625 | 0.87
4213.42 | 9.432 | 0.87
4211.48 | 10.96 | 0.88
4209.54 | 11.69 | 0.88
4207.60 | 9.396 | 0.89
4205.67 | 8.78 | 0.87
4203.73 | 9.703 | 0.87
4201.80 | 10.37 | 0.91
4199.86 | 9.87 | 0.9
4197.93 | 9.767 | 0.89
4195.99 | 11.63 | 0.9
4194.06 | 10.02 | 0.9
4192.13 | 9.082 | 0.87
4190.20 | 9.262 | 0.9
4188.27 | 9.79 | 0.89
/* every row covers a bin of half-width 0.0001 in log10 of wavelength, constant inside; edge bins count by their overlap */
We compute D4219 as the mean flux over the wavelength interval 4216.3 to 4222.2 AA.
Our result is 10.1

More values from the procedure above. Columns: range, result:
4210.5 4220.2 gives 9.95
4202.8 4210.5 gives 9.89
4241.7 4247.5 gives 10.2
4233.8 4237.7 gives 9.82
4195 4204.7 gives 10.3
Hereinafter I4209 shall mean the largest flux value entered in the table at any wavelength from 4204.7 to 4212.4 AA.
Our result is 11.69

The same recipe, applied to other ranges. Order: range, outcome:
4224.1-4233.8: 11.8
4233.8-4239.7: 10.21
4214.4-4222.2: 10.52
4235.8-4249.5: 10.96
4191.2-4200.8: 11.63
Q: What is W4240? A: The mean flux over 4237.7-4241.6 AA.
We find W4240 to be 9.22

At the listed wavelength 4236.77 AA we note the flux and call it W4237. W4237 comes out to 10.21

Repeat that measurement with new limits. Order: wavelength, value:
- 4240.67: 8.939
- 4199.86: 9.87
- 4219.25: 10.37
